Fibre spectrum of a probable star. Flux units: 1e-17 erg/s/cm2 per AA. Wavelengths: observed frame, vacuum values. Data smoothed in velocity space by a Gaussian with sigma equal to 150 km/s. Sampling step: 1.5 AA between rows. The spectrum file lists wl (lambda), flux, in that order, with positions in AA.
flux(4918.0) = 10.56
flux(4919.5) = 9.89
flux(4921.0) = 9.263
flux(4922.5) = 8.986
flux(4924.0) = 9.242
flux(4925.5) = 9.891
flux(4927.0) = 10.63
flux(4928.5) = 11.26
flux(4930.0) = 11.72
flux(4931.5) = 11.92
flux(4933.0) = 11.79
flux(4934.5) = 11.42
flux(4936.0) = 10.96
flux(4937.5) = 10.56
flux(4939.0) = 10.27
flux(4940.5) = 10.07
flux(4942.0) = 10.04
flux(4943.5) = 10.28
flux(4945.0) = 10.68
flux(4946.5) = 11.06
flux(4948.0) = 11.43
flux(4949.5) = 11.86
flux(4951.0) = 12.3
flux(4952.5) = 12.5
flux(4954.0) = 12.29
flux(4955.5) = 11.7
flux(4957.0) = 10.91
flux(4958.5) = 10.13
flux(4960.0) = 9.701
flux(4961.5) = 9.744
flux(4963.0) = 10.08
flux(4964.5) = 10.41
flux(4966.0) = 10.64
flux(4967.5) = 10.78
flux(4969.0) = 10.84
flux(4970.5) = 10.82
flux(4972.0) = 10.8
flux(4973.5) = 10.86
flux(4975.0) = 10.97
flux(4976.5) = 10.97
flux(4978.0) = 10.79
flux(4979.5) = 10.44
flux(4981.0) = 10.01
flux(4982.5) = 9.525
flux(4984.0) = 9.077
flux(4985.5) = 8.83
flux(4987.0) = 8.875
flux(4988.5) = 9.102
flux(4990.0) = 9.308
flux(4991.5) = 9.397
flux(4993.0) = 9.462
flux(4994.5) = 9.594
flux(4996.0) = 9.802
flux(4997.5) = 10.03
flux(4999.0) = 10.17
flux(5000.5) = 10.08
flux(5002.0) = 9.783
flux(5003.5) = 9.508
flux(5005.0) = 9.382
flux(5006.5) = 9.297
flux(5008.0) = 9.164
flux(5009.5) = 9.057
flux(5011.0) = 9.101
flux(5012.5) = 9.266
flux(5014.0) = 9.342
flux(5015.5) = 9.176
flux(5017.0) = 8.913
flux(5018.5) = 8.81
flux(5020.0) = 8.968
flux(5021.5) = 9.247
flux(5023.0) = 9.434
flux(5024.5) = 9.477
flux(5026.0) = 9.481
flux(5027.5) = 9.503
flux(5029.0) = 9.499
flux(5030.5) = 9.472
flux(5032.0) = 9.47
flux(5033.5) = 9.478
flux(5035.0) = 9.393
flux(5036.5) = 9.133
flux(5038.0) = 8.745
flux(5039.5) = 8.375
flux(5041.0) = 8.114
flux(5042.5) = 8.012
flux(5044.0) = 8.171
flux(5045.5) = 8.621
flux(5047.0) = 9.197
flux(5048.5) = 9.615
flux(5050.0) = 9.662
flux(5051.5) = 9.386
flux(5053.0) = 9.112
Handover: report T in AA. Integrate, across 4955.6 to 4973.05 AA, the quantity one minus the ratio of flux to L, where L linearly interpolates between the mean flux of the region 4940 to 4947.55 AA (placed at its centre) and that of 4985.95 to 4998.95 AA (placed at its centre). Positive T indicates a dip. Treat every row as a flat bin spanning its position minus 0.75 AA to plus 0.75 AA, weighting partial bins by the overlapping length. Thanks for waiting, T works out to -0.8 AA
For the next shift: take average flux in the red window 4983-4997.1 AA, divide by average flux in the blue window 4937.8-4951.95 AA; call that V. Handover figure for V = 0.85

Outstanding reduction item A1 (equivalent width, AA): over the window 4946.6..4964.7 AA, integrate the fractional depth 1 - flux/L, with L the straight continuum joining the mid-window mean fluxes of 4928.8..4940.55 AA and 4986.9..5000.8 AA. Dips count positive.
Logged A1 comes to -0.85 AA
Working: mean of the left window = 11.2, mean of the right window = 9.6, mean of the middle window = 11.1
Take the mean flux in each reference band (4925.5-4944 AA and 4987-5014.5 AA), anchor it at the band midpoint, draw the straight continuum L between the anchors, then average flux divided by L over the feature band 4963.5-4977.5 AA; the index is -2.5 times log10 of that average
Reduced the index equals -0.069 mag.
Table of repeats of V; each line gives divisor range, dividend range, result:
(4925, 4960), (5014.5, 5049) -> 0.82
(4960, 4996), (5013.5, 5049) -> 0.90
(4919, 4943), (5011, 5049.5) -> 0.86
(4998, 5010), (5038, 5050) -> 0.90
